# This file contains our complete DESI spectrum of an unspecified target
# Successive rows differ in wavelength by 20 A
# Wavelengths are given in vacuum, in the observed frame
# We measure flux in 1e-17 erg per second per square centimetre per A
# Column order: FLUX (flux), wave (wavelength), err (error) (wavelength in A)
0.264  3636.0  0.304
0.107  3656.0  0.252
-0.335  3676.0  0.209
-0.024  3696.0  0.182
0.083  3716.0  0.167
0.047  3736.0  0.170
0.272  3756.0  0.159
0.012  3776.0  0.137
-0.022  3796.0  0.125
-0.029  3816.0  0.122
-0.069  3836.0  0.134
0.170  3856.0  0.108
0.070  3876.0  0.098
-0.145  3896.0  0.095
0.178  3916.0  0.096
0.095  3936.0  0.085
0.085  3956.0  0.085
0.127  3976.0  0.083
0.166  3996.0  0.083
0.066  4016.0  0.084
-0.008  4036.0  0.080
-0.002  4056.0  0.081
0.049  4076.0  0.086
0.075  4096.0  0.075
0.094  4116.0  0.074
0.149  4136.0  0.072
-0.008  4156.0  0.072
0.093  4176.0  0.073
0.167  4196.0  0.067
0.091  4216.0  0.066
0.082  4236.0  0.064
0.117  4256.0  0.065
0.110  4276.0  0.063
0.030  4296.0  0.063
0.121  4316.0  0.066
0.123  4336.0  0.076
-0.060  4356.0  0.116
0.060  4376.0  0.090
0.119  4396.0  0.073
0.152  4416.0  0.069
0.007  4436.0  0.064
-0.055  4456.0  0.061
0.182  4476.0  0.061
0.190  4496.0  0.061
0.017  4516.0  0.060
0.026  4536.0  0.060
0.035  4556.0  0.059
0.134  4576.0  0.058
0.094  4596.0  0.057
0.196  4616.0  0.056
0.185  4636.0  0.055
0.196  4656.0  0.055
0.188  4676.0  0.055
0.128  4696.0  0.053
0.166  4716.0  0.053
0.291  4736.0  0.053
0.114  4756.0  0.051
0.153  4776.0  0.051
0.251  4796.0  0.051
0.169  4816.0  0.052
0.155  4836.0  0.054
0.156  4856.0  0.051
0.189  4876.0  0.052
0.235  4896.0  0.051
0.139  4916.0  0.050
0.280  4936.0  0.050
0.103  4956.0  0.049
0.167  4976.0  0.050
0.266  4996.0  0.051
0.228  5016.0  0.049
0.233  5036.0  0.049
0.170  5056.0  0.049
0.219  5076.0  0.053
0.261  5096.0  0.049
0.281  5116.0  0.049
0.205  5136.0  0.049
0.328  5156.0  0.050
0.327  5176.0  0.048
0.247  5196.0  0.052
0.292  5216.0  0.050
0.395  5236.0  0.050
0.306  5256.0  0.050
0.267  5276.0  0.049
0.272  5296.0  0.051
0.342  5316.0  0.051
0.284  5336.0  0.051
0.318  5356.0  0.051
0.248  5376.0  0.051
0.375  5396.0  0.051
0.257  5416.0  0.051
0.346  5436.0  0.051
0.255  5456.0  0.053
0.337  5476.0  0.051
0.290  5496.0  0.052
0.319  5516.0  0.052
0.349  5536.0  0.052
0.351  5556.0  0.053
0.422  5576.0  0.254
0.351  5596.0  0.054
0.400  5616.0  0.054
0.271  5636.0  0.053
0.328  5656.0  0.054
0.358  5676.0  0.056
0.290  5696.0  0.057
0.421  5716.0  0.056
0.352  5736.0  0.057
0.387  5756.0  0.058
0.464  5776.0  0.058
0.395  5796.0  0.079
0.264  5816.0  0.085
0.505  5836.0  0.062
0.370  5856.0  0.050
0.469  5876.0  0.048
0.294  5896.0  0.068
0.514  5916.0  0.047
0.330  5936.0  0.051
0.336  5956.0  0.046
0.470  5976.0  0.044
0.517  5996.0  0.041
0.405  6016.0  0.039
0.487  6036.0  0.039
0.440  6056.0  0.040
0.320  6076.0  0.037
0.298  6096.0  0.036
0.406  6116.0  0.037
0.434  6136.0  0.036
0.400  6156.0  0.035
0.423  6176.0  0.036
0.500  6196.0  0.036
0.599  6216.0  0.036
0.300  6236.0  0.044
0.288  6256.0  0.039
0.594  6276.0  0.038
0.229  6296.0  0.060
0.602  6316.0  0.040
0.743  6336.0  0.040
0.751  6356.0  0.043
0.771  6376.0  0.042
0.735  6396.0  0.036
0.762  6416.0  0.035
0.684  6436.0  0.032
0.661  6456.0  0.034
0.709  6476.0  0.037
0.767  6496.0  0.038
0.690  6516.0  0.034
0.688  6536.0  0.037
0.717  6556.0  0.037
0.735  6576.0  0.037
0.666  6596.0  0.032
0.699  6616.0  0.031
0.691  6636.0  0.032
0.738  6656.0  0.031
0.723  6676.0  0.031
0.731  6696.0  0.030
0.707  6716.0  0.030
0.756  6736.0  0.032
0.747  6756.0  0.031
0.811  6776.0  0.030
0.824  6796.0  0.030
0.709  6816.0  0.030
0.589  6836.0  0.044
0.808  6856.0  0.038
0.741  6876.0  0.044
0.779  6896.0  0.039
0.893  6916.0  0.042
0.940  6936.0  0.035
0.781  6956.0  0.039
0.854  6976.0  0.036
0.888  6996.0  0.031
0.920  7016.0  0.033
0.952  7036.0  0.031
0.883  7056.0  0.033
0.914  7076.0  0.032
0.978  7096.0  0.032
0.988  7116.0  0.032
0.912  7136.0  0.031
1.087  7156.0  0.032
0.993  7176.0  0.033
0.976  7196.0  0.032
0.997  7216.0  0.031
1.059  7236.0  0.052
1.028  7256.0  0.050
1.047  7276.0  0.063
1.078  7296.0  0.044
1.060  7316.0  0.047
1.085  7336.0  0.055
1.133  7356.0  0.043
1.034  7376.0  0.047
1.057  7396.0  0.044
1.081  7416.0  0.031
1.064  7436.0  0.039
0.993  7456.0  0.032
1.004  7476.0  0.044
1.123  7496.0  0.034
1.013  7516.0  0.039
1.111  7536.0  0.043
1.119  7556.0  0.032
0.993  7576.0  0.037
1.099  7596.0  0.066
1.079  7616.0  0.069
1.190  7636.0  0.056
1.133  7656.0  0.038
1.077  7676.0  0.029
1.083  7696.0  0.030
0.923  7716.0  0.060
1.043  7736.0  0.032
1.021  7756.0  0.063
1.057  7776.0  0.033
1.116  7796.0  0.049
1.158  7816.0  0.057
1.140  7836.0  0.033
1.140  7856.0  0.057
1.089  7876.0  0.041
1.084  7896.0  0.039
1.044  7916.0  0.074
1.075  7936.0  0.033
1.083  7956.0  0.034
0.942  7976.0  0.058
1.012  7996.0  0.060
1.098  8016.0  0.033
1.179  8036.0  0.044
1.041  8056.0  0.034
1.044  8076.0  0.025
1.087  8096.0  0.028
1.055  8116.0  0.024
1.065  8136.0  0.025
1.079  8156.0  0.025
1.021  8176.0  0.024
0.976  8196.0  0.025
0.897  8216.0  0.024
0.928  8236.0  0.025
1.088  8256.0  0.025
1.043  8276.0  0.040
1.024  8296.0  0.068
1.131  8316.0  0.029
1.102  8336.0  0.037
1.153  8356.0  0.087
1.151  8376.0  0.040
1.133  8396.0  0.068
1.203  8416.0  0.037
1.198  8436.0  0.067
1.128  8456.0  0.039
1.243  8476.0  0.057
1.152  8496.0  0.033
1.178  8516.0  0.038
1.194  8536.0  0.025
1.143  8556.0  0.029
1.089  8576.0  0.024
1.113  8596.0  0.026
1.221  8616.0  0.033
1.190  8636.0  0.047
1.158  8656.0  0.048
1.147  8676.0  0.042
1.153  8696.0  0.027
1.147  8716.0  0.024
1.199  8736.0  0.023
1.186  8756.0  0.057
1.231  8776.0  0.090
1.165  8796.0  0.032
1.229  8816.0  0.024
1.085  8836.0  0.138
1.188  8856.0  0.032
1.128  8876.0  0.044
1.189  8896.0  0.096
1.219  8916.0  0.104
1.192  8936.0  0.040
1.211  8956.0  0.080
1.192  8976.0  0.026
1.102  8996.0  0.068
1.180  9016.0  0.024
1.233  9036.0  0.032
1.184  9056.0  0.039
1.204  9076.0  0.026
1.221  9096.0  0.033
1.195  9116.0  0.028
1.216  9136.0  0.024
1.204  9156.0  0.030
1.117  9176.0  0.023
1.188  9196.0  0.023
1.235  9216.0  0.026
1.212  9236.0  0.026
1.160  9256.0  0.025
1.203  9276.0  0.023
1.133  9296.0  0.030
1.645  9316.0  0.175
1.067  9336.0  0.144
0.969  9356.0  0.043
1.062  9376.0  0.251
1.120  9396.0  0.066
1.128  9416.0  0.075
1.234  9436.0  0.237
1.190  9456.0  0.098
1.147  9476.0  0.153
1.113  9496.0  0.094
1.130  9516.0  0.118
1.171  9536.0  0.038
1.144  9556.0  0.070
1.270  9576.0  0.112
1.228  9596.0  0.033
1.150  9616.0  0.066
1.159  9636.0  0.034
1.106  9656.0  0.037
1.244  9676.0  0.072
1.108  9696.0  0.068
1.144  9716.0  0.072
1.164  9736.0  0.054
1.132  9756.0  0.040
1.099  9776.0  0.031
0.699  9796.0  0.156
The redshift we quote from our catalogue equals 0.587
